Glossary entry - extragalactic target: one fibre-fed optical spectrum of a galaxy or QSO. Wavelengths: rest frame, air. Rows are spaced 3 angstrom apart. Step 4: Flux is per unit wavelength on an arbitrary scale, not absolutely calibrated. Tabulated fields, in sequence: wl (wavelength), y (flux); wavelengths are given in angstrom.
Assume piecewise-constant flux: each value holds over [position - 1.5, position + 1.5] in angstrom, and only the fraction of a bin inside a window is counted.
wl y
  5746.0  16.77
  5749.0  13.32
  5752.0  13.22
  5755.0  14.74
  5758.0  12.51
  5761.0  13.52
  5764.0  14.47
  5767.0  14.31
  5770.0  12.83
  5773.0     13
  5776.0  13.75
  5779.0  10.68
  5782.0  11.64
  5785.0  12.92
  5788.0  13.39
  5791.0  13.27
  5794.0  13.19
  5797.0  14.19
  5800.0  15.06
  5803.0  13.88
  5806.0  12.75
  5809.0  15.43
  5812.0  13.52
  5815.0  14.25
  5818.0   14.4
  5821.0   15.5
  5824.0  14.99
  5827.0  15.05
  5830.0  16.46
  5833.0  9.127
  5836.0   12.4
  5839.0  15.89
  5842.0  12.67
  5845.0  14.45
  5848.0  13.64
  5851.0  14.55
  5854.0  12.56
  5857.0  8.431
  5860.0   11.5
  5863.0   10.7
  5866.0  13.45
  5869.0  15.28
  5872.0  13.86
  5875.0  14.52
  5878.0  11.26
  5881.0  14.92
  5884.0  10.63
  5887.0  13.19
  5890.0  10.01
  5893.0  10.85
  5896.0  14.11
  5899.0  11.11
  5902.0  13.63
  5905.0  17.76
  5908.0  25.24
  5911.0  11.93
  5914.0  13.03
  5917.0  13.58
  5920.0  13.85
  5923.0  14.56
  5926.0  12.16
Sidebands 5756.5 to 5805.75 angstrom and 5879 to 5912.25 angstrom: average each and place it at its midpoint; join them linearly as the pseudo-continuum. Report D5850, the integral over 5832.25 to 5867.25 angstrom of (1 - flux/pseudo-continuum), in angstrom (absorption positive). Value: 2.9 angstrom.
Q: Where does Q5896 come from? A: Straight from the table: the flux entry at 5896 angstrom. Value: 14.11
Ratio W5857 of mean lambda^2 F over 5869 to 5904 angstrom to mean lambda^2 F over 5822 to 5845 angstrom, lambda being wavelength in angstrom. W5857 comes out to 0.94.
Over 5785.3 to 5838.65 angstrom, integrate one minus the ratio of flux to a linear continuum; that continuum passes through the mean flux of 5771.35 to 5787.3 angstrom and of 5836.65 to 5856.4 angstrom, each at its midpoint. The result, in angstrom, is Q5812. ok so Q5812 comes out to -3.8 angstrom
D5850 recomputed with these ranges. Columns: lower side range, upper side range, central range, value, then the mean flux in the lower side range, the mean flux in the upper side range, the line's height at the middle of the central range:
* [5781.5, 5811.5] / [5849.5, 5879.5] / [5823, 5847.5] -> -1.5 angstrom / 13.6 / 12.6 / 13.1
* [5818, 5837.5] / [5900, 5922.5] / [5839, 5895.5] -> 7.5 angstrom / 14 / 15.4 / 14.7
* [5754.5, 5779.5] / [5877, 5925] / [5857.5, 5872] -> 1.2 angstrom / 13.4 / 13.7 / 13.6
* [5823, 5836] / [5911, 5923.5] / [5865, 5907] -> 0.7 angstrom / 13.7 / 13.5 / 13.5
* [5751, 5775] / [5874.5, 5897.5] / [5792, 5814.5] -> -1.4 angstrom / 13.6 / 12.3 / 13.2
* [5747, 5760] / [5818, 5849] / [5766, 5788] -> 1.6 angstrom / 13.6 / 14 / 13.7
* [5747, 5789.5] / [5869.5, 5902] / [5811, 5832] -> -3.0 angstrom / 13.2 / 12.6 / 12.9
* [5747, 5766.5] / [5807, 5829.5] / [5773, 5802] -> 2.3 angstrom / 13.7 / 14.8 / 14.3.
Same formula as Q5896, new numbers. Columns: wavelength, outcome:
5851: 14.55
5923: 14.56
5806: 12.75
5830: 16.46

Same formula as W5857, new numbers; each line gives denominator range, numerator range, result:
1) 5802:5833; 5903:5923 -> 1.13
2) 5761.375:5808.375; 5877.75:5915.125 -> 1.07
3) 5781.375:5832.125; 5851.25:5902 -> 0.90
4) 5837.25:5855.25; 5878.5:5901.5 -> 0.88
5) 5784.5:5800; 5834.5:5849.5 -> 1.03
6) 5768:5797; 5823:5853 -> 1.10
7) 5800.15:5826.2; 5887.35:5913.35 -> 1.02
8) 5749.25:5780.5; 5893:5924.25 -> 1.16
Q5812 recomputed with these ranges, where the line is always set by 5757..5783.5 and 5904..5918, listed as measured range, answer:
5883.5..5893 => 2.7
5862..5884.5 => 3.2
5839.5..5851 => 0.7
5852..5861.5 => 2.5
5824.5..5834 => 0.3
